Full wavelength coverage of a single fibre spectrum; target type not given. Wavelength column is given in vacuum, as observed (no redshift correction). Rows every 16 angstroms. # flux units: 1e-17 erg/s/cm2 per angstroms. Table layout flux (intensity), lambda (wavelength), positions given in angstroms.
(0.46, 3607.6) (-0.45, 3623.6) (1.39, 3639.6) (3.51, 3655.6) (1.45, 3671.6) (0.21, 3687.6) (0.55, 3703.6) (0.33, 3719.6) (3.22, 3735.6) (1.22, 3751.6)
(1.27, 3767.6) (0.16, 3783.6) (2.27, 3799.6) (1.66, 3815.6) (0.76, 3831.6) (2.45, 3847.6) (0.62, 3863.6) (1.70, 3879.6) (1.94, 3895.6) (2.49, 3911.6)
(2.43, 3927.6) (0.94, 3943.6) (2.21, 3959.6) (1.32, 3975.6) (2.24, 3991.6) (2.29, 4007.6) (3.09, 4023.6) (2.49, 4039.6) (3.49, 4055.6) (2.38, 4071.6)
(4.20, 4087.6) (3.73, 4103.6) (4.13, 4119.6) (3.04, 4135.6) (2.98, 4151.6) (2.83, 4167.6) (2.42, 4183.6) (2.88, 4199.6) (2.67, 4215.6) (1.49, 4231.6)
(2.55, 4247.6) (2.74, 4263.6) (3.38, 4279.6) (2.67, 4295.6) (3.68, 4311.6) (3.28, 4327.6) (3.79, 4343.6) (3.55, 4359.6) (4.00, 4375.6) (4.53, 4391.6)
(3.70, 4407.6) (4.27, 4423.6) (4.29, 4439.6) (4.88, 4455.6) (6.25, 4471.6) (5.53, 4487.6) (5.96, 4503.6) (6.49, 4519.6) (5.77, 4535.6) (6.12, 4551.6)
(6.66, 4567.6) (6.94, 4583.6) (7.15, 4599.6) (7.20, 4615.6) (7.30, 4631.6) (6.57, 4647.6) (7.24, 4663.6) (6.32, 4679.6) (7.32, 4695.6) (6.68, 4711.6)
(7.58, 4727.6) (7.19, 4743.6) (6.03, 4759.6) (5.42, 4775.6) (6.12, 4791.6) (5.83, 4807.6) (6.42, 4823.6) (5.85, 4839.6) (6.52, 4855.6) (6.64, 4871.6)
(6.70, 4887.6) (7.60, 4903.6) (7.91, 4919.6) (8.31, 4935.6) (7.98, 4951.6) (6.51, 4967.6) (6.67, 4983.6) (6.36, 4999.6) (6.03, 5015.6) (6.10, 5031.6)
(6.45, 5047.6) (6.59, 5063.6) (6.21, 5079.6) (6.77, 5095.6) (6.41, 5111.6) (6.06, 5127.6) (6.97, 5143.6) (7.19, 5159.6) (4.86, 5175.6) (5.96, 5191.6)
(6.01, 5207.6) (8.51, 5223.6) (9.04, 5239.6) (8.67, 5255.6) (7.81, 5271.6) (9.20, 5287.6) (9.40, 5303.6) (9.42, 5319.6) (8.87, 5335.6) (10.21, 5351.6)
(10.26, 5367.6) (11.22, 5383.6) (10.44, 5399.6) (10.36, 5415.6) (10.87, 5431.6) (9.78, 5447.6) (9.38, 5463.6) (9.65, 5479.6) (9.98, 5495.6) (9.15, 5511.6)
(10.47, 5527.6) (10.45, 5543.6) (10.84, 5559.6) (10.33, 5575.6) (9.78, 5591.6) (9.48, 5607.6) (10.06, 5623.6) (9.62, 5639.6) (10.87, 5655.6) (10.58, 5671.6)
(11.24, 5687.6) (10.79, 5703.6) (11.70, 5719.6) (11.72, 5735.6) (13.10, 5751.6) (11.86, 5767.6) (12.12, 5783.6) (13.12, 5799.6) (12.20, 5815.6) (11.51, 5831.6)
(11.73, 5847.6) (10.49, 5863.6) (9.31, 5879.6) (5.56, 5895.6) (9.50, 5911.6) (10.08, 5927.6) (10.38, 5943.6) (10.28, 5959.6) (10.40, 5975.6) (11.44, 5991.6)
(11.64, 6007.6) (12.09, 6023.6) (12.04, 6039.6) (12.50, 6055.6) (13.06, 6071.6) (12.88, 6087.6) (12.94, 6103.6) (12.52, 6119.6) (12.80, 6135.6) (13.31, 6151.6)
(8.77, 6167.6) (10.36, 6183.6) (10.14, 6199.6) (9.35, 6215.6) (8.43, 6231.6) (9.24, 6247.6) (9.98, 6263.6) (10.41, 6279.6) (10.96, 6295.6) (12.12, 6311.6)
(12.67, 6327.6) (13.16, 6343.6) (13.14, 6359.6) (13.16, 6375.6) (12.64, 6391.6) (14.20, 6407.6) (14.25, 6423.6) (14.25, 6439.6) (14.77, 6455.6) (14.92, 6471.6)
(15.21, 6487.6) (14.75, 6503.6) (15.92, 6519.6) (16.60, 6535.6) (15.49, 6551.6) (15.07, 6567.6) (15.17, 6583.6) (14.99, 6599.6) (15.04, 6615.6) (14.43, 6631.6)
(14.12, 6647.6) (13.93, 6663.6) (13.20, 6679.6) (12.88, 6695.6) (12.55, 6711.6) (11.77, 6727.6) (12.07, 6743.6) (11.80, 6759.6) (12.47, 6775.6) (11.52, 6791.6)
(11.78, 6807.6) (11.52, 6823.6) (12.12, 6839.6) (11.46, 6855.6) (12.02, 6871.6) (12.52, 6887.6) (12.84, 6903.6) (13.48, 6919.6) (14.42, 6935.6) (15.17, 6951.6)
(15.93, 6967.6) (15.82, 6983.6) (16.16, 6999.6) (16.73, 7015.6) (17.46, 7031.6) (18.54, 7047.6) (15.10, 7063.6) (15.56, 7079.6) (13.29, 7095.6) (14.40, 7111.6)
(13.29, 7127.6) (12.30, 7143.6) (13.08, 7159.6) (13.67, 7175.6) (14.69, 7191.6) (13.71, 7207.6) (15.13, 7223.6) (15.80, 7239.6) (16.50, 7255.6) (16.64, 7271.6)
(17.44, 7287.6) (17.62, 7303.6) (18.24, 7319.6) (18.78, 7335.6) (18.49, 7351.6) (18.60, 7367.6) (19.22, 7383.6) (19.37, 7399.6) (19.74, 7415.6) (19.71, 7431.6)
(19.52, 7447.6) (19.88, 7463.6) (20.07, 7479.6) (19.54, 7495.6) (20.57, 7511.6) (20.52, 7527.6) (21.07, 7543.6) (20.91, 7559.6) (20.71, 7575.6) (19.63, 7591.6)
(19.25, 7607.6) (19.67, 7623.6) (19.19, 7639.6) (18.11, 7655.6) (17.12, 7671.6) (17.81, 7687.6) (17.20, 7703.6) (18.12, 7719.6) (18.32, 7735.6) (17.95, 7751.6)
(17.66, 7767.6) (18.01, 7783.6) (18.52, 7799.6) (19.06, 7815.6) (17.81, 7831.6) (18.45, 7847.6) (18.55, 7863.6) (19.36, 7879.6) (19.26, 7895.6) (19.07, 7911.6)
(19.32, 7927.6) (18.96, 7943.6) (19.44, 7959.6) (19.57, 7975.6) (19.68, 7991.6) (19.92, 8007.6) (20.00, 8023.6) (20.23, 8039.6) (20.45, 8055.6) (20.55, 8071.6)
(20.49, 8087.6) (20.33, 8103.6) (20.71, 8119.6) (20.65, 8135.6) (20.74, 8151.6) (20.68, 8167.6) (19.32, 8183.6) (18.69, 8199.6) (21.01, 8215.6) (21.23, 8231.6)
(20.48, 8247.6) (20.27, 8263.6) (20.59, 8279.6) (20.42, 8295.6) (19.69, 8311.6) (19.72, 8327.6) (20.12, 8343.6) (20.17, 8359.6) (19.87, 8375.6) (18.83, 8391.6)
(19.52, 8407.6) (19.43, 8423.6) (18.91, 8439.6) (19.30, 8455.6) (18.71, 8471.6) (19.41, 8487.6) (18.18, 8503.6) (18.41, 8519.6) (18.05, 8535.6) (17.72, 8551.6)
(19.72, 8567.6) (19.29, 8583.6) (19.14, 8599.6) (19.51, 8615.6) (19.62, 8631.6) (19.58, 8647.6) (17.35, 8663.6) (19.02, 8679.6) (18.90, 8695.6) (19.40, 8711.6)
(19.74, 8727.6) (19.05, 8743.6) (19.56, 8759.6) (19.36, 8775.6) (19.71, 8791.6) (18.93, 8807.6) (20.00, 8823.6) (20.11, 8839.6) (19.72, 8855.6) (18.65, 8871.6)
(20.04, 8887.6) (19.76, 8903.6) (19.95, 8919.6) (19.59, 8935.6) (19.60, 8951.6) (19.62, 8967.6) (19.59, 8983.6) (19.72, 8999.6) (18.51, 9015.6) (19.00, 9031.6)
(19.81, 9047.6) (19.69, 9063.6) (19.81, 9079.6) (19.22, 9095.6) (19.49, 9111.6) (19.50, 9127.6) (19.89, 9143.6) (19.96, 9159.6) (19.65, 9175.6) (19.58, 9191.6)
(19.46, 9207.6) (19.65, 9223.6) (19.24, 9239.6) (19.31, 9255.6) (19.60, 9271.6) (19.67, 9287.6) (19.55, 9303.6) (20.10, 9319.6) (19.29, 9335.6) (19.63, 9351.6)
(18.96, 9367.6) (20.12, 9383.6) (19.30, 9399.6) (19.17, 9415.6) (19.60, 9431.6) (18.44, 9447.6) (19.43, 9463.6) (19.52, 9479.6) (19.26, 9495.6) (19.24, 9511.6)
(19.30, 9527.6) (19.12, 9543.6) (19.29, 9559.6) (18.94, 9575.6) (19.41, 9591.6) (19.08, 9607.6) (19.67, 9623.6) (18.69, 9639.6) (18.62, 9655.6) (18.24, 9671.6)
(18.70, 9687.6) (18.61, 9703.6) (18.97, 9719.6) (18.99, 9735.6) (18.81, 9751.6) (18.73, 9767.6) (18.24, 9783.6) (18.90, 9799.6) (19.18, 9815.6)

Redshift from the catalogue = 0.000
